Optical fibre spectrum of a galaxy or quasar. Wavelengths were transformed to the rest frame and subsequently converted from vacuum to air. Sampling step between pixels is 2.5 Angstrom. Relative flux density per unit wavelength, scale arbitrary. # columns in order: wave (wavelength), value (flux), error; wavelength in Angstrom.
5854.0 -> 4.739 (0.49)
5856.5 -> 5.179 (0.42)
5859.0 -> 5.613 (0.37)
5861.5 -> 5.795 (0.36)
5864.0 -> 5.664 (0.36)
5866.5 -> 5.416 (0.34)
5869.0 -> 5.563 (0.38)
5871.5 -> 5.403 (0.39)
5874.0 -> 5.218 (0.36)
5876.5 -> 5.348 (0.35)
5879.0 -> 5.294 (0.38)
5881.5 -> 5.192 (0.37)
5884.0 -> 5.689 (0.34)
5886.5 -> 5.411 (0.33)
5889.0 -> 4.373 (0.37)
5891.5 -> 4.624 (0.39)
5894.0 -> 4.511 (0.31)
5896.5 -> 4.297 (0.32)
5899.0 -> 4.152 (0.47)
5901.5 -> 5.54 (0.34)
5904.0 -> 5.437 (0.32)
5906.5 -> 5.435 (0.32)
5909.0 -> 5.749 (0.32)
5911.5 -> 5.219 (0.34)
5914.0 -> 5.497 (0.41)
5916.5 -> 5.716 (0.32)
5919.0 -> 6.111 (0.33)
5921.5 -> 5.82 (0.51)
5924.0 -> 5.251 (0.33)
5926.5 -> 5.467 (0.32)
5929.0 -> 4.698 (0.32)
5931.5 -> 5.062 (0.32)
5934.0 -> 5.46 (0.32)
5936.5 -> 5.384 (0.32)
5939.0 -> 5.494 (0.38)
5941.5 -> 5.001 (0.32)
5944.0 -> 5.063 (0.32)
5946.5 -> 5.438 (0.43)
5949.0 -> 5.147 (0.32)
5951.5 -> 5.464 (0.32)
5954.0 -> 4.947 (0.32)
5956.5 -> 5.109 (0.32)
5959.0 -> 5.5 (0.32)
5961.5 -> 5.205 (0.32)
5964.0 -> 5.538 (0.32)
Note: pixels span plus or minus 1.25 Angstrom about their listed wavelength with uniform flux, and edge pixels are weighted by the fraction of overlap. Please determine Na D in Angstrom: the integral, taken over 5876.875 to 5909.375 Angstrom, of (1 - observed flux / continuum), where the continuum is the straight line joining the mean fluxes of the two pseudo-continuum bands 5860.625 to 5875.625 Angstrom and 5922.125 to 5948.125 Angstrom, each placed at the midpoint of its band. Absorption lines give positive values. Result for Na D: 2.17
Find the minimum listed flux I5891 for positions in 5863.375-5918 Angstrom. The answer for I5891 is 4.152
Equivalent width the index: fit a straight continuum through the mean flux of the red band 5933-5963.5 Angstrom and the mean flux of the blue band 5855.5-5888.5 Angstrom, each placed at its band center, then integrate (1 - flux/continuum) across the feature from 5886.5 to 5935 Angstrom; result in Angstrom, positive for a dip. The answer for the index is 1.5 Angstrom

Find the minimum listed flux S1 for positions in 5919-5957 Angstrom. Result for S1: 4.698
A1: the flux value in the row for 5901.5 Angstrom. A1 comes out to 5.54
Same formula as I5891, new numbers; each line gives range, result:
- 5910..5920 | 5.219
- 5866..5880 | 5.218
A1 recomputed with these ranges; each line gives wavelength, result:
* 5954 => 4.947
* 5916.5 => 5.716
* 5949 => 5.147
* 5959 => 5.5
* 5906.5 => 5.435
